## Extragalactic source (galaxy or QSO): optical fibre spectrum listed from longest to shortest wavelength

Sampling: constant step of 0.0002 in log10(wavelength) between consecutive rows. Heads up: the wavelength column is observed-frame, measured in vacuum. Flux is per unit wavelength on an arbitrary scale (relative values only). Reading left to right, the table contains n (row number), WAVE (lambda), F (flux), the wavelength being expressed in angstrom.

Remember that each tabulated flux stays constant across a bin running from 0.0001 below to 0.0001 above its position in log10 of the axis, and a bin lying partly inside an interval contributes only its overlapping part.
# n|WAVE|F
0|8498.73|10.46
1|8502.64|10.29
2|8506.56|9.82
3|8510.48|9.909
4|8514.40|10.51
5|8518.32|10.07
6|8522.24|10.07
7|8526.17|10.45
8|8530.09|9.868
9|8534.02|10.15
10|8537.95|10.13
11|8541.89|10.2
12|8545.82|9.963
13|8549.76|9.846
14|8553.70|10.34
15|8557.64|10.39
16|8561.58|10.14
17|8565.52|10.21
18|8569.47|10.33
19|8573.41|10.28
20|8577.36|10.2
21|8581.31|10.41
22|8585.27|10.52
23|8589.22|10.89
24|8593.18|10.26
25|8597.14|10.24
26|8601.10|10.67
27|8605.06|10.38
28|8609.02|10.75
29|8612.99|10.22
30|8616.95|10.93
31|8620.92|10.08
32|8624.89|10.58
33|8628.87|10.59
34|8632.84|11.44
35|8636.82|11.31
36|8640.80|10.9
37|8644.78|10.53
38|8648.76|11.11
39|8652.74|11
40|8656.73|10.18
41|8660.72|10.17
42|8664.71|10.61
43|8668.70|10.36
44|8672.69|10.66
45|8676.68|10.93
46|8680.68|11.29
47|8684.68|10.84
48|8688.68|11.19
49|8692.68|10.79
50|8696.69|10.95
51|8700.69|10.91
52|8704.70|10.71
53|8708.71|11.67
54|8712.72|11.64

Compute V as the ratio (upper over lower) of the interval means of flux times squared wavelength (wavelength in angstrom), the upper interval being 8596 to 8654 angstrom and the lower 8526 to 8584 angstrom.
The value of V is 1.1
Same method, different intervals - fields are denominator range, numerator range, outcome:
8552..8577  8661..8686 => 1.07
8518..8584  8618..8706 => 1.09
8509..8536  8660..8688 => 1.10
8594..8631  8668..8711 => 1.06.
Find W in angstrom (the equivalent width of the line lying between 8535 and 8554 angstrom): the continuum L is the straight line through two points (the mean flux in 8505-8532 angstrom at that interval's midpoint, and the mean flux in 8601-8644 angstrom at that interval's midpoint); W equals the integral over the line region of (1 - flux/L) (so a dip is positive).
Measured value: 0.3 angstrom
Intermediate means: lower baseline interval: 10.1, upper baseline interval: 10.7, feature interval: 10.1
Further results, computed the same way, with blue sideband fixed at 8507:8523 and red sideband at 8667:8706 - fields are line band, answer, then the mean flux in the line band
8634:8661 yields -0.3 angstrom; 10.8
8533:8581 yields 0.5 angstrom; 10.2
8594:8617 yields 0.1 angstrom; 10.5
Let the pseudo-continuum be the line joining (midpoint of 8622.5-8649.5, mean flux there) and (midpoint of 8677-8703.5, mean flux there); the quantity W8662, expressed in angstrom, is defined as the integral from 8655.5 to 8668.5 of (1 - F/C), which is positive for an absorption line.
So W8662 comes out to 0.7 angstrom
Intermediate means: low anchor 10.9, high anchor 11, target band 10.3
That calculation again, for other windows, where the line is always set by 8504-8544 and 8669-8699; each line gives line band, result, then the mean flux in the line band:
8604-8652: -0.5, 10.8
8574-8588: 0.0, 10.4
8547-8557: 0.1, 10.1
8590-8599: 0.1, 10.3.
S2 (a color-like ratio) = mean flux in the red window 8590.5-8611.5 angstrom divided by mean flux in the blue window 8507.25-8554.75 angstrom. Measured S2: 1.03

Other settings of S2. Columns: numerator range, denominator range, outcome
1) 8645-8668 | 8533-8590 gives 1.03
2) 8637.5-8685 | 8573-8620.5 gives 1.02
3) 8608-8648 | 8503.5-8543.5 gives 1.06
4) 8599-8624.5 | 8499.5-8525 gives 1.04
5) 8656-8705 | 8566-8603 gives 1.03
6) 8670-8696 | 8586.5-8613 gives 1.04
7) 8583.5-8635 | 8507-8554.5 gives 1.05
